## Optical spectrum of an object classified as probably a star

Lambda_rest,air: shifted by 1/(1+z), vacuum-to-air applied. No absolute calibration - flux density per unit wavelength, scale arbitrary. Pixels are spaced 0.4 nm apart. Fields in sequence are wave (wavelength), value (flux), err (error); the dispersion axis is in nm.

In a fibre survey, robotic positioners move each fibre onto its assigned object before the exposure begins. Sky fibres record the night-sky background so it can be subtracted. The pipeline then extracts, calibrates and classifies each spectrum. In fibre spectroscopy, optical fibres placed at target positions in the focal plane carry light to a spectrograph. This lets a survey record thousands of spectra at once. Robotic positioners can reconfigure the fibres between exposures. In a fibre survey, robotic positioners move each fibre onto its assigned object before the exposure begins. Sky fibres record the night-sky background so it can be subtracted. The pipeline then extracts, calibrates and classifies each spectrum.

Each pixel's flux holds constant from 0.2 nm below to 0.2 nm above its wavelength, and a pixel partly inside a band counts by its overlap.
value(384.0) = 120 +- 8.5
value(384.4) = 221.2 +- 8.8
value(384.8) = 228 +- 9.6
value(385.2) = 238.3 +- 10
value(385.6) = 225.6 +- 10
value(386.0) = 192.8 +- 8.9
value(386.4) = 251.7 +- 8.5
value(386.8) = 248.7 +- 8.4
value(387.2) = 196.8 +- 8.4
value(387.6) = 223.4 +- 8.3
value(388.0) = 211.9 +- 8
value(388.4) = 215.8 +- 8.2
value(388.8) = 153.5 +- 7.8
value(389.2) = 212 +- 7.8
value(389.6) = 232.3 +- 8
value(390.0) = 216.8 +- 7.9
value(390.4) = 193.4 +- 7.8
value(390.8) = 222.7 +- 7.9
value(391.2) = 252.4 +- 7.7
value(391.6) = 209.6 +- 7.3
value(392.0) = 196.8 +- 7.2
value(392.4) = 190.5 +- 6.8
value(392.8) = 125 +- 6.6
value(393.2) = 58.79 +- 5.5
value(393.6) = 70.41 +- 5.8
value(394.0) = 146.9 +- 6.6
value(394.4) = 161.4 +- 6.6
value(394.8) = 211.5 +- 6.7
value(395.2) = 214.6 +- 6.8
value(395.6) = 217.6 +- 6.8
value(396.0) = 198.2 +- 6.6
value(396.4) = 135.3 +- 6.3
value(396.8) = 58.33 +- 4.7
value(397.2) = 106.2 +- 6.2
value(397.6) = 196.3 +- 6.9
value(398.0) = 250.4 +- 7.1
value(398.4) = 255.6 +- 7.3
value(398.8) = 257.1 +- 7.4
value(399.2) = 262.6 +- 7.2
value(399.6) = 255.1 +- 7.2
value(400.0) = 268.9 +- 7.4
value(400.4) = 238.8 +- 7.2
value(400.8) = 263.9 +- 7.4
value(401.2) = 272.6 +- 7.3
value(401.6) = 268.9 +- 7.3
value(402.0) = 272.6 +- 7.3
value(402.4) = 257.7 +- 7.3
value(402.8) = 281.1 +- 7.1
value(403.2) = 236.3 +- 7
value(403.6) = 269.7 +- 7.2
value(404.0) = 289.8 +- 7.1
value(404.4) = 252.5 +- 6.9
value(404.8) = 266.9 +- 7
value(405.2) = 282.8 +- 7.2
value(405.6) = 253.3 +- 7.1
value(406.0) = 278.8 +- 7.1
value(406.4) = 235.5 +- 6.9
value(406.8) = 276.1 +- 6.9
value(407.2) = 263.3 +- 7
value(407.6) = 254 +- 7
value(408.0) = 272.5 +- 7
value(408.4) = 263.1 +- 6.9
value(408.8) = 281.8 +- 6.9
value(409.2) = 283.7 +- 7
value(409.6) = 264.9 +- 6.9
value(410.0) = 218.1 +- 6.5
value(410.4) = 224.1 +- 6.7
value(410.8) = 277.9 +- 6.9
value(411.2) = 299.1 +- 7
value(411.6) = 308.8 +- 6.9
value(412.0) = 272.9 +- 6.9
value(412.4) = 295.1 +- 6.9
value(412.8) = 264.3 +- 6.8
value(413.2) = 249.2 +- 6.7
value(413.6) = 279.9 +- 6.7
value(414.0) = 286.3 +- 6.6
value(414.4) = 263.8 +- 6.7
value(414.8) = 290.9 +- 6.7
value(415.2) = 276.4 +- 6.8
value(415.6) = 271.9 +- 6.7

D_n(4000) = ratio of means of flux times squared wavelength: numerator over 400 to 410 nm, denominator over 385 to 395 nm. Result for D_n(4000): 1.47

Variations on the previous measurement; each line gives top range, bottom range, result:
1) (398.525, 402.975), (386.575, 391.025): 1.32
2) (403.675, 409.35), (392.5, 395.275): 2.04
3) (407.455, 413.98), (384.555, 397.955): 1.58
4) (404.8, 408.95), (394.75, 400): 1.37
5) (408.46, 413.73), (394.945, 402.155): 1.30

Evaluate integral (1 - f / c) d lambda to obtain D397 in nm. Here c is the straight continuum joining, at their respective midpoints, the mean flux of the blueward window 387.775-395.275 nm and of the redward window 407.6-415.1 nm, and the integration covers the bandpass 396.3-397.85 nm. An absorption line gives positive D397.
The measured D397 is 0.60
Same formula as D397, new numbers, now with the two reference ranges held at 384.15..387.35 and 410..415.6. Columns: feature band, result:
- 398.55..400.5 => -0.062 nm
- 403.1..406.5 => -0.069 nm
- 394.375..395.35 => 0.161 nm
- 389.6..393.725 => 0.986 nm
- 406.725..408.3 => -0.008 nm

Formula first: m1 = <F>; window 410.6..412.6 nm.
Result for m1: 291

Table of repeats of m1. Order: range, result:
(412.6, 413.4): 257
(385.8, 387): 231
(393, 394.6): 109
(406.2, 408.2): 260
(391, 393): 195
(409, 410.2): 256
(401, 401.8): 271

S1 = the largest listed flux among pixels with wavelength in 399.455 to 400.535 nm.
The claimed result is 268.9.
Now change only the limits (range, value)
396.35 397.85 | 196.3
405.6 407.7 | 278.8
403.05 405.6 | 289.8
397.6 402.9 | 281.1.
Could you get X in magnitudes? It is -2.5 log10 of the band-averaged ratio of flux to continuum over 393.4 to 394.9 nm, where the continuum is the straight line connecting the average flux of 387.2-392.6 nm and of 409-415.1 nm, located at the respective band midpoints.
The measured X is 0.48 mag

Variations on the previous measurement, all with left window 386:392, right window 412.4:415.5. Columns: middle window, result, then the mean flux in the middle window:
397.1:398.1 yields 0.26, 185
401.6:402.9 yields -0.09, 269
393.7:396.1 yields 0.23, 186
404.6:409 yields -0.04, 266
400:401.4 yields -0.07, 260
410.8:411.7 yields -0.11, 298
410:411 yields 0.09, 244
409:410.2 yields 0.04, 256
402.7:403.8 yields -0.05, 261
